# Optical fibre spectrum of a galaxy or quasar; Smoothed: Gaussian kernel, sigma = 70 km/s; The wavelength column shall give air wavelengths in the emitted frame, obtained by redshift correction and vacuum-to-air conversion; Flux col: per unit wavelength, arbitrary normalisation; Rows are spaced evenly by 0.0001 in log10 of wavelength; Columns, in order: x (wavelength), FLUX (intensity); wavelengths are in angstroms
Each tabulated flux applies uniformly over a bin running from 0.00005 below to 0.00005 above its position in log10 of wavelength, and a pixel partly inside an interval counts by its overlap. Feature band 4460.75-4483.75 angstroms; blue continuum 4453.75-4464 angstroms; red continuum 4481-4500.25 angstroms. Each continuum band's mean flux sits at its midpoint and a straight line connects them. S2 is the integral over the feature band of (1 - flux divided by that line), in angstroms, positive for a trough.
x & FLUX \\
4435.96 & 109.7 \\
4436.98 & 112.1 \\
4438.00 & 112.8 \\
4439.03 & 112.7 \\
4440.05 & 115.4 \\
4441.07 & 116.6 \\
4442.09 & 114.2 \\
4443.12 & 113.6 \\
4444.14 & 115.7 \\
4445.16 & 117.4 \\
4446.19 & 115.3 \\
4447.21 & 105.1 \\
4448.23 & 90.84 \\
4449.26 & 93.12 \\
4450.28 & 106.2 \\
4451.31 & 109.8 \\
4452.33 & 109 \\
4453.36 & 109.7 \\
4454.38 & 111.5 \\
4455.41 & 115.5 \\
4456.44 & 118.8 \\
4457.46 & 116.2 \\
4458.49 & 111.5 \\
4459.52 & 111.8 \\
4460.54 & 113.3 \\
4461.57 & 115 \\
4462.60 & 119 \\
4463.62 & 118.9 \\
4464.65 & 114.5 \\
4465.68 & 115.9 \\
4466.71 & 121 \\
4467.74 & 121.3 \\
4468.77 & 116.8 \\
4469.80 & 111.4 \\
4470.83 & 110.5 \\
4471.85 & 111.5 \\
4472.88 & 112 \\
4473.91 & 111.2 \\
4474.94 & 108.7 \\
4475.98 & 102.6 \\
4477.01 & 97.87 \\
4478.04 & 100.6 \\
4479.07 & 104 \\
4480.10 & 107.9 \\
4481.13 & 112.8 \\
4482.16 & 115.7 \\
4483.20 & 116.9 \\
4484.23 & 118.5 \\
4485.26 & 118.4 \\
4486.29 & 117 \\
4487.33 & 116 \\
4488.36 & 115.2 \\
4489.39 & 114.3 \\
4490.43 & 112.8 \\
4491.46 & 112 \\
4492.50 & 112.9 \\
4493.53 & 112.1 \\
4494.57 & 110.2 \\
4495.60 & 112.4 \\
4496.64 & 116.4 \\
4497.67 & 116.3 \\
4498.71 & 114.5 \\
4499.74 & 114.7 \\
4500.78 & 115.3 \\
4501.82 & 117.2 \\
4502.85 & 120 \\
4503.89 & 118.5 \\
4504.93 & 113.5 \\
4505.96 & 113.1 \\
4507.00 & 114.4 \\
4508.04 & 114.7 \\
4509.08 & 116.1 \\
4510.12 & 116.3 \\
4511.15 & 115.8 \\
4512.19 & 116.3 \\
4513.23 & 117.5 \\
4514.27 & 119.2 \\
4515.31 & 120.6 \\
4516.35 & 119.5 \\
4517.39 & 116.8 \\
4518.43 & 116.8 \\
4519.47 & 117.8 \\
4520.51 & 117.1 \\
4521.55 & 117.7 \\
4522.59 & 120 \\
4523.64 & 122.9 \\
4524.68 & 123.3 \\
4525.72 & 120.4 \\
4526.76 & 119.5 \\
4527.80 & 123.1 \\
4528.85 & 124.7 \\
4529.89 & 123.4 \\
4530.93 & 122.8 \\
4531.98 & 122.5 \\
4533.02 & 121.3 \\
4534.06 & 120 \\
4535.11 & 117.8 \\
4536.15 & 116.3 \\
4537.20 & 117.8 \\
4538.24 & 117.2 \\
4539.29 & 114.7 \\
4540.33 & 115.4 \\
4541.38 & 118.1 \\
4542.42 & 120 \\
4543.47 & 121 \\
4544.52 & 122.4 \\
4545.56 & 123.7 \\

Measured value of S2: 0.57 angstroms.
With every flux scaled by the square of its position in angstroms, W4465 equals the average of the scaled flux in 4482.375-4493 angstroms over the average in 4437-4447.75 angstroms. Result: 1.03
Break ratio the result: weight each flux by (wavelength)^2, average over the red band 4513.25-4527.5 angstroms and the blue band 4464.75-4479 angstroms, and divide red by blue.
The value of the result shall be 1.10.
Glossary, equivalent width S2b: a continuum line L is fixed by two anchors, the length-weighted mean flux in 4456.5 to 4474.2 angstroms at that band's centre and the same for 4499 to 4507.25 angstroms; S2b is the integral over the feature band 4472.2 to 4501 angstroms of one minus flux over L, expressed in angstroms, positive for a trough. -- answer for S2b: 0.9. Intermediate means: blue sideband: 115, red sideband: 116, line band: 112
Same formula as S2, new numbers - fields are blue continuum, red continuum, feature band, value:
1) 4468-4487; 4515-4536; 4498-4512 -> 0.07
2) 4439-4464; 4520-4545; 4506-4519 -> 0.12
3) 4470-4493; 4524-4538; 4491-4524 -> 0.06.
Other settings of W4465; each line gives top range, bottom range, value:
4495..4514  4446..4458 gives 1.09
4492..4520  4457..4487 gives 1.04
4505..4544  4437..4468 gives 1.09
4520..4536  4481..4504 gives 1.07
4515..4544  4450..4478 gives 1.09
